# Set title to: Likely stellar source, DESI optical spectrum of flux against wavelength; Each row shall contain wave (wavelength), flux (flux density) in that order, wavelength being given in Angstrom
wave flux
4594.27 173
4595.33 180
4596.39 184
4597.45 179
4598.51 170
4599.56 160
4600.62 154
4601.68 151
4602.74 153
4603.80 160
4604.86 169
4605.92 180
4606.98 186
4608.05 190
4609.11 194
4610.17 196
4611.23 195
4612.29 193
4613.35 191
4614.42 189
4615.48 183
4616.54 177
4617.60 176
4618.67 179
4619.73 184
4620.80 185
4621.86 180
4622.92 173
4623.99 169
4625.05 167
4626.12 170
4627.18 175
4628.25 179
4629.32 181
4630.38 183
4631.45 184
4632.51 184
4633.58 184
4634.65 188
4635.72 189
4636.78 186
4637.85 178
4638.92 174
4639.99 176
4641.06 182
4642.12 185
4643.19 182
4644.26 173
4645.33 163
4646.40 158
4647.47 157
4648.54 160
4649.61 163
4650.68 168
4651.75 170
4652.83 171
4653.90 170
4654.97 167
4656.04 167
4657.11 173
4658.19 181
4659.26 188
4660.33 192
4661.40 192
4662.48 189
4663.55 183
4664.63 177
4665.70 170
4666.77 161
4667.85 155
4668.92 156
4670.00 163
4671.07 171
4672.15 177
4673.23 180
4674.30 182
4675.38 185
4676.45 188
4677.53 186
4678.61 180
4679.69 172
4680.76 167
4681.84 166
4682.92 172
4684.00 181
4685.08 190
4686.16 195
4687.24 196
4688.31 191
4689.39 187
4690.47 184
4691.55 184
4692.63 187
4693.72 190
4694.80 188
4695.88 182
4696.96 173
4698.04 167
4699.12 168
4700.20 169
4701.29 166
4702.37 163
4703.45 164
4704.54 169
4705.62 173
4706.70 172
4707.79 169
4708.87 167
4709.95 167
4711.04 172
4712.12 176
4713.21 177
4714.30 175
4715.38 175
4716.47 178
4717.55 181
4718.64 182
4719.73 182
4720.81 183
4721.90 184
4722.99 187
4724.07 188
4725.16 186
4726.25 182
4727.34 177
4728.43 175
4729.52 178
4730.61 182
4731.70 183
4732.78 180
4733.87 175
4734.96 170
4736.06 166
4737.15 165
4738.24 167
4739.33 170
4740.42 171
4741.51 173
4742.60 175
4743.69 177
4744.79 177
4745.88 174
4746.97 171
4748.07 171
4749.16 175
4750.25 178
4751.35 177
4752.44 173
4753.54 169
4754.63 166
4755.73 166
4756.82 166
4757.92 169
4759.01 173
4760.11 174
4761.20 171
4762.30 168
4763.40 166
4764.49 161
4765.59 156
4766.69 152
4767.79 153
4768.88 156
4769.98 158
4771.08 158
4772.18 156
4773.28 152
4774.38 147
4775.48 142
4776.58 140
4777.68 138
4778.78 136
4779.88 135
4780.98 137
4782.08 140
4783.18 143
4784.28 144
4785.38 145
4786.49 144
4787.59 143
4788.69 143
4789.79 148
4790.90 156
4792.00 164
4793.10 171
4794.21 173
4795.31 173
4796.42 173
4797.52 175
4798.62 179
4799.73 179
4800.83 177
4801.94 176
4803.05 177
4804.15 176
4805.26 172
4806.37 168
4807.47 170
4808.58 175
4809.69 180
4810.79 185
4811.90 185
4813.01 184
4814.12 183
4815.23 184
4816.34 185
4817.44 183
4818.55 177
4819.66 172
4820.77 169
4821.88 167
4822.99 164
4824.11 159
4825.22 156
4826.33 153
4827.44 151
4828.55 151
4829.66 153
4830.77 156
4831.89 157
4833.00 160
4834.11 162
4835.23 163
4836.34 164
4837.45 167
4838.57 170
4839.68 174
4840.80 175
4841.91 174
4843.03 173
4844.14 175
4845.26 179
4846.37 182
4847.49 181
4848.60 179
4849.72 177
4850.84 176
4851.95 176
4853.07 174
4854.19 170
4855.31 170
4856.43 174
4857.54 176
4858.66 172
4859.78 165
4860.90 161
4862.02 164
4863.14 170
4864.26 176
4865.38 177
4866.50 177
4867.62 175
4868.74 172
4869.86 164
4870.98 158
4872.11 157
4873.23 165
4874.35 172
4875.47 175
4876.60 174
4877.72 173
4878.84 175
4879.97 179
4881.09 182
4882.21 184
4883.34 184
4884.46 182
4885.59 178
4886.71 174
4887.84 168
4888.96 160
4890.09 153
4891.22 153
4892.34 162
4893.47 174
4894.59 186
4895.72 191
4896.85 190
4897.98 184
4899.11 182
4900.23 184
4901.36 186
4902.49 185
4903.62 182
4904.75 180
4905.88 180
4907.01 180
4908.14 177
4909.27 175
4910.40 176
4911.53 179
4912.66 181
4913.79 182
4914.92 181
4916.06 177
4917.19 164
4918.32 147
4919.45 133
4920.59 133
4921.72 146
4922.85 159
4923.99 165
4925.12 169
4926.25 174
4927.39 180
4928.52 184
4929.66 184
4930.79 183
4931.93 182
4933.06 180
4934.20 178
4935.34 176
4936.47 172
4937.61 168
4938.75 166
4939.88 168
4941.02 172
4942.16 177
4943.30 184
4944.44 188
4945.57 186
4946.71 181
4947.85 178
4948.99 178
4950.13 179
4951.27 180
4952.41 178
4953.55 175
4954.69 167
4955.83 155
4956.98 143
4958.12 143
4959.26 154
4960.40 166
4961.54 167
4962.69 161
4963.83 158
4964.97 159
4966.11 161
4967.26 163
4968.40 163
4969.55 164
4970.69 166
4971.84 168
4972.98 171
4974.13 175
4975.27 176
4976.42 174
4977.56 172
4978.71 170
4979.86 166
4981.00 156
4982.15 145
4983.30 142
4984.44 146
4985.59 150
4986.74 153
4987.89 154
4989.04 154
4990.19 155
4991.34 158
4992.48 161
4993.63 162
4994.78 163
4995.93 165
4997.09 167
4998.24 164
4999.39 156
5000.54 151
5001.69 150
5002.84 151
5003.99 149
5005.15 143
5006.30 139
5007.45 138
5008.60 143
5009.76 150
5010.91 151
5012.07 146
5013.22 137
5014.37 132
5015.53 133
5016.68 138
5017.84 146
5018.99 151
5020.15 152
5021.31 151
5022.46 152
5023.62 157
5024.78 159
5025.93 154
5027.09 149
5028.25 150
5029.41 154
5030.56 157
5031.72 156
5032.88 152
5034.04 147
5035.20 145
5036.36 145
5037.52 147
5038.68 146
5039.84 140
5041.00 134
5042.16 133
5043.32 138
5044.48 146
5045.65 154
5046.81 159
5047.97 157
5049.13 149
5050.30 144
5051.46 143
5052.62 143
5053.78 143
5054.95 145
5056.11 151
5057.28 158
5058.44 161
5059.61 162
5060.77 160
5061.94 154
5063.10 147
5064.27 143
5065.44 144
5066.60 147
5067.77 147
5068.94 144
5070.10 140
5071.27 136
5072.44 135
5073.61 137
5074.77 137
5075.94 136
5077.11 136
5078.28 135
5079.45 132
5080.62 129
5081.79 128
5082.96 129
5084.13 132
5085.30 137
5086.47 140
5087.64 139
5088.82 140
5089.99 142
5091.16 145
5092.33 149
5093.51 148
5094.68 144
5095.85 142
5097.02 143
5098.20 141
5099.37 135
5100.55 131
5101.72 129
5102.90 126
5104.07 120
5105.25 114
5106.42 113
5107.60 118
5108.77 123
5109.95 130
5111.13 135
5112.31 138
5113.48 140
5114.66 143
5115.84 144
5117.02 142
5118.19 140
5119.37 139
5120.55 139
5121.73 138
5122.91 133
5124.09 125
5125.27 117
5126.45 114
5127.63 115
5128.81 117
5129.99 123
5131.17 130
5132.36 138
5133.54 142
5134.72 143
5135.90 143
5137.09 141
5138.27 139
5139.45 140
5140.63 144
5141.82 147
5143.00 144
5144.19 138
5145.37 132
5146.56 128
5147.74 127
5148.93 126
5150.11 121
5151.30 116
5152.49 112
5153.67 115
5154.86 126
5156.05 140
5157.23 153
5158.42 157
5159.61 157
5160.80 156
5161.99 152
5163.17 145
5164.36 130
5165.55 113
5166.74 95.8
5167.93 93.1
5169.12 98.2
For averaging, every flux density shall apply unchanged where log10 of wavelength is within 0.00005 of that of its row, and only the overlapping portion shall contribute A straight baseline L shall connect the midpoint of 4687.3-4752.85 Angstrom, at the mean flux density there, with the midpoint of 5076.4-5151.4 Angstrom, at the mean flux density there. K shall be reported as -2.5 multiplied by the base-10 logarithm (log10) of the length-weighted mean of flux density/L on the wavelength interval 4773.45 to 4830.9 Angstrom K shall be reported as 0.03 mag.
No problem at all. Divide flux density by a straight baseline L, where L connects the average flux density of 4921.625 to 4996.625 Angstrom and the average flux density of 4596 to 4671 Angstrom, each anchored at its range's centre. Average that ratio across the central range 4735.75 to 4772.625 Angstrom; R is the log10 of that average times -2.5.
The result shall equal 0.03 mag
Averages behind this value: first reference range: 176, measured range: 168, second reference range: 167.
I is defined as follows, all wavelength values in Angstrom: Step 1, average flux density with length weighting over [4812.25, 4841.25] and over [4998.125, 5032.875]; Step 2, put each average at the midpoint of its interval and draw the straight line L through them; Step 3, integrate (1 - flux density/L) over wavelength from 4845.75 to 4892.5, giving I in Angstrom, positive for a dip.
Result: -2.6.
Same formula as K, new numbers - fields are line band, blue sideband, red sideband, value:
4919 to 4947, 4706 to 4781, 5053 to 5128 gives -0.134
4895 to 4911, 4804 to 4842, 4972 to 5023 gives -0.127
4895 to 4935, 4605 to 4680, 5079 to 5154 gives -0.150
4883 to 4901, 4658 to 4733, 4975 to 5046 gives -0.092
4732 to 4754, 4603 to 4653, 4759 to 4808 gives -0.060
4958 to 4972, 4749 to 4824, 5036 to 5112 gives -0.085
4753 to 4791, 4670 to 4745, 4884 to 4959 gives 0.149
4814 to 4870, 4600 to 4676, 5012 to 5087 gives -0.060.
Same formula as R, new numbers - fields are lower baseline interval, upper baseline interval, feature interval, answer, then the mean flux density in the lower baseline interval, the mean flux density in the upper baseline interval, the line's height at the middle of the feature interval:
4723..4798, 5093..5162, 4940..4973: -0.14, 164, 134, 148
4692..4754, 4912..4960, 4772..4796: 0.17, 175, 170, 174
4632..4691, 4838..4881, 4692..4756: 0.00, 177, 173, 175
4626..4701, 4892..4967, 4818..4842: 0.07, 177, 172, 174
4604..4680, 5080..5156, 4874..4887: -0.15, 178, 133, 155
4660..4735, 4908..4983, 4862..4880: 0.01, 178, 169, 172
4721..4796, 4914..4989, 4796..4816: -0.08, 164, 167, 165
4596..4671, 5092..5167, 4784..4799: 0.02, 176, 134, 162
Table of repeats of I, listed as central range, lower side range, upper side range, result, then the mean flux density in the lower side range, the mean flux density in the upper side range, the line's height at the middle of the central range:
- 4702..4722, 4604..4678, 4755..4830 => -0.40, 178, 163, 171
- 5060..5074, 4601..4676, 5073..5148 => -0.66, 177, 134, 138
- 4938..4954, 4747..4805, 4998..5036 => -2.72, 160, 148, 152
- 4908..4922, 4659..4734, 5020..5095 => -0.65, 178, 145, 158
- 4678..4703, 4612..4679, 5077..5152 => -0.92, 177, 134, 173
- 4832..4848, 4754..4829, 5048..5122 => -1.21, 163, 139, 159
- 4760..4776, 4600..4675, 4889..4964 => 1.54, 176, 172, 174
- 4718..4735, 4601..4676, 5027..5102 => -1.14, 177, 144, 170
